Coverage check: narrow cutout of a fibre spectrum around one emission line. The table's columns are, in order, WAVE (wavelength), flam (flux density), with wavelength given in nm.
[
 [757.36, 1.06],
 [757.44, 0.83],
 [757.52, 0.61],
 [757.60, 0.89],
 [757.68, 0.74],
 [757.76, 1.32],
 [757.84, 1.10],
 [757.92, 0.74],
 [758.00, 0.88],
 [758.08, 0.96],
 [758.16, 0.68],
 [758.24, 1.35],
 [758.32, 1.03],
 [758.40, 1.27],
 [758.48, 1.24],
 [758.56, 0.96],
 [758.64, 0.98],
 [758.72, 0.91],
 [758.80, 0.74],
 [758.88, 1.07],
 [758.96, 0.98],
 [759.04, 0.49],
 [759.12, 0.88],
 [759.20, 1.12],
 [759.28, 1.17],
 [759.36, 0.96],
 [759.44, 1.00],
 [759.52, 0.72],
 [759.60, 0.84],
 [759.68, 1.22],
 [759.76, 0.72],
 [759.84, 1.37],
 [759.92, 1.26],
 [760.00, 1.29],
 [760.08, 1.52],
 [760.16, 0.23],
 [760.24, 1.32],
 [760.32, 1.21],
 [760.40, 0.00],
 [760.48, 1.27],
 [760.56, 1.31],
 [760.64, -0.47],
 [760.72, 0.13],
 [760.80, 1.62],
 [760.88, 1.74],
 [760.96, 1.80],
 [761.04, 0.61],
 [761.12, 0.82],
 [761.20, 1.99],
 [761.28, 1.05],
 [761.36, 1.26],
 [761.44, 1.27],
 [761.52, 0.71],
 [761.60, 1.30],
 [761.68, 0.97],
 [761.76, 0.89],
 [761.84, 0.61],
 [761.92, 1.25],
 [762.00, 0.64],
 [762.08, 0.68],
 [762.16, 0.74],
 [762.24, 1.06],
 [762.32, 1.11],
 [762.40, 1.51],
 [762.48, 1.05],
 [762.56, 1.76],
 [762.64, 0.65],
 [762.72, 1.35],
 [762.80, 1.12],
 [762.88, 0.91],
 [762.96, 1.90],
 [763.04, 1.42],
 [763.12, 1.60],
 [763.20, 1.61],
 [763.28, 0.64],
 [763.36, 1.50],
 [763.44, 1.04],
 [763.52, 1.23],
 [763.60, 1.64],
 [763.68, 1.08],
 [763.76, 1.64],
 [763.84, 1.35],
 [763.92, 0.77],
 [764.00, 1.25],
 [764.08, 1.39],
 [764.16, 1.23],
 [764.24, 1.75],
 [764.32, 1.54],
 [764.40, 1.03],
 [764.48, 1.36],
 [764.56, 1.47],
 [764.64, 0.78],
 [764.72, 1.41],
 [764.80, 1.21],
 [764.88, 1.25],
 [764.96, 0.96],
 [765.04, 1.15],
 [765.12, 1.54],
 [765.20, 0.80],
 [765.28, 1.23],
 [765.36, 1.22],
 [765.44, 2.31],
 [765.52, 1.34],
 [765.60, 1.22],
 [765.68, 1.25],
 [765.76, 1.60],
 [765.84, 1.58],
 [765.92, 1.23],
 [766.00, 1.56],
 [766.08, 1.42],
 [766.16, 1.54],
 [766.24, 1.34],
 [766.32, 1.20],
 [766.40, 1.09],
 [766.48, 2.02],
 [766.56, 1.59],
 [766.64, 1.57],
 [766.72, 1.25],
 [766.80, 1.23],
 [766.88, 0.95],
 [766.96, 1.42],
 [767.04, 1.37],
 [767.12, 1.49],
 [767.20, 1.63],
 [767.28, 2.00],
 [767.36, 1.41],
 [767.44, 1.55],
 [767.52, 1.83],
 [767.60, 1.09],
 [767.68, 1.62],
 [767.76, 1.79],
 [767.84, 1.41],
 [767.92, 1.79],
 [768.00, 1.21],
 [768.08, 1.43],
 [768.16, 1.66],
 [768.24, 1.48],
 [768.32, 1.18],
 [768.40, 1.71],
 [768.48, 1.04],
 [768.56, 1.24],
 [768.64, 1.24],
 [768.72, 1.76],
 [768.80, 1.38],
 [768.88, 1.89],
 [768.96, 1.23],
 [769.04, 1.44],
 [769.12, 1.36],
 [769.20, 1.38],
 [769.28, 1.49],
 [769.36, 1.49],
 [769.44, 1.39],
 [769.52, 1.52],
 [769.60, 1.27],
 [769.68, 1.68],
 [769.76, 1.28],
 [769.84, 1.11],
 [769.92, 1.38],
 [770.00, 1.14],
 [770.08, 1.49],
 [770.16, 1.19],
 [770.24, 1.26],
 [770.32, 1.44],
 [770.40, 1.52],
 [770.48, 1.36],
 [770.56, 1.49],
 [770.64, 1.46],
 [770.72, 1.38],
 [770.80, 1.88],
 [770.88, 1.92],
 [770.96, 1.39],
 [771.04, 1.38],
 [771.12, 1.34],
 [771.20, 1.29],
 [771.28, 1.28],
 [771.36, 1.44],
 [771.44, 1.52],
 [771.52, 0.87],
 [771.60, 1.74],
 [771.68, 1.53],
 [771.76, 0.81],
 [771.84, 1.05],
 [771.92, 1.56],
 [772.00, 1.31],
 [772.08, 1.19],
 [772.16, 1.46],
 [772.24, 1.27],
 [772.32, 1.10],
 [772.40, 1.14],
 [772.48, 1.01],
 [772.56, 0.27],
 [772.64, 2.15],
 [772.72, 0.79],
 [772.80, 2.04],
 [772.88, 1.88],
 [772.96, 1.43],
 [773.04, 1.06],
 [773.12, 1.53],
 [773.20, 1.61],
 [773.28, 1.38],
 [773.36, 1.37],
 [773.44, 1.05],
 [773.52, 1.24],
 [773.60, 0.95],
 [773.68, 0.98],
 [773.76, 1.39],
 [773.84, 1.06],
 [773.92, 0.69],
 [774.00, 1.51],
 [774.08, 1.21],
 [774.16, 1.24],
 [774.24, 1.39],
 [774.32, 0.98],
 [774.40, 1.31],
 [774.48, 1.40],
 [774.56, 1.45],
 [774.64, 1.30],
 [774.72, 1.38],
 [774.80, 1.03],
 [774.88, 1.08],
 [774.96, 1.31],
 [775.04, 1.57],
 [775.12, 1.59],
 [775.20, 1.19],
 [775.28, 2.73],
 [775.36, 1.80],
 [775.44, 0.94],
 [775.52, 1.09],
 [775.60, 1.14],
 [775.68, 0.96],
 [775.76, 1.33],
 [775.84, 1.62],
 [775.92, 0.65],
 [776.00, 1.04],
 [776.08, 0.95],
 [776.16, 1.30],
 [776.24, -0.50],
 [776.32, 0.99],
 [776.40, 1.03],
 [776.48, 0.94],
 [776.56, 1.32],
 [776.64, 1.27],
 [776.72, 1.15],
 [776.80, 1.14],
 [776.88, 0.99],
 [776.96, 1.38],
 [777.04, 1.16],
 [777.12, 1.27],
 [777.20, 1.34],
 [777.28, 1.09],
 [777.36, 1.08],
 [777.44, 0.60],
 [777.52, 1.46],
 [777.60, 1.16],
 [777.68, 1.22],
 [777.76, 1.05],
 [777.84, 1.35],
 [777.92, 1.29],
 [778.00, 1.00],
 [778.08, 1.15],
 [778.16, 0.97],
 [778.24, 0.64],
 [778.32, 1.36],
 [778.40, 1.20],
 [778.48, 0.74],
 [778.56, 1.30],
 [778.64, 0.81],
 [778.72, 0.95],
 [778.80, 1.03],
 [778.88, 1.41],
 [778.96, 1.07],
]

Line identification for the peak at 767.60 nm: Mg II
